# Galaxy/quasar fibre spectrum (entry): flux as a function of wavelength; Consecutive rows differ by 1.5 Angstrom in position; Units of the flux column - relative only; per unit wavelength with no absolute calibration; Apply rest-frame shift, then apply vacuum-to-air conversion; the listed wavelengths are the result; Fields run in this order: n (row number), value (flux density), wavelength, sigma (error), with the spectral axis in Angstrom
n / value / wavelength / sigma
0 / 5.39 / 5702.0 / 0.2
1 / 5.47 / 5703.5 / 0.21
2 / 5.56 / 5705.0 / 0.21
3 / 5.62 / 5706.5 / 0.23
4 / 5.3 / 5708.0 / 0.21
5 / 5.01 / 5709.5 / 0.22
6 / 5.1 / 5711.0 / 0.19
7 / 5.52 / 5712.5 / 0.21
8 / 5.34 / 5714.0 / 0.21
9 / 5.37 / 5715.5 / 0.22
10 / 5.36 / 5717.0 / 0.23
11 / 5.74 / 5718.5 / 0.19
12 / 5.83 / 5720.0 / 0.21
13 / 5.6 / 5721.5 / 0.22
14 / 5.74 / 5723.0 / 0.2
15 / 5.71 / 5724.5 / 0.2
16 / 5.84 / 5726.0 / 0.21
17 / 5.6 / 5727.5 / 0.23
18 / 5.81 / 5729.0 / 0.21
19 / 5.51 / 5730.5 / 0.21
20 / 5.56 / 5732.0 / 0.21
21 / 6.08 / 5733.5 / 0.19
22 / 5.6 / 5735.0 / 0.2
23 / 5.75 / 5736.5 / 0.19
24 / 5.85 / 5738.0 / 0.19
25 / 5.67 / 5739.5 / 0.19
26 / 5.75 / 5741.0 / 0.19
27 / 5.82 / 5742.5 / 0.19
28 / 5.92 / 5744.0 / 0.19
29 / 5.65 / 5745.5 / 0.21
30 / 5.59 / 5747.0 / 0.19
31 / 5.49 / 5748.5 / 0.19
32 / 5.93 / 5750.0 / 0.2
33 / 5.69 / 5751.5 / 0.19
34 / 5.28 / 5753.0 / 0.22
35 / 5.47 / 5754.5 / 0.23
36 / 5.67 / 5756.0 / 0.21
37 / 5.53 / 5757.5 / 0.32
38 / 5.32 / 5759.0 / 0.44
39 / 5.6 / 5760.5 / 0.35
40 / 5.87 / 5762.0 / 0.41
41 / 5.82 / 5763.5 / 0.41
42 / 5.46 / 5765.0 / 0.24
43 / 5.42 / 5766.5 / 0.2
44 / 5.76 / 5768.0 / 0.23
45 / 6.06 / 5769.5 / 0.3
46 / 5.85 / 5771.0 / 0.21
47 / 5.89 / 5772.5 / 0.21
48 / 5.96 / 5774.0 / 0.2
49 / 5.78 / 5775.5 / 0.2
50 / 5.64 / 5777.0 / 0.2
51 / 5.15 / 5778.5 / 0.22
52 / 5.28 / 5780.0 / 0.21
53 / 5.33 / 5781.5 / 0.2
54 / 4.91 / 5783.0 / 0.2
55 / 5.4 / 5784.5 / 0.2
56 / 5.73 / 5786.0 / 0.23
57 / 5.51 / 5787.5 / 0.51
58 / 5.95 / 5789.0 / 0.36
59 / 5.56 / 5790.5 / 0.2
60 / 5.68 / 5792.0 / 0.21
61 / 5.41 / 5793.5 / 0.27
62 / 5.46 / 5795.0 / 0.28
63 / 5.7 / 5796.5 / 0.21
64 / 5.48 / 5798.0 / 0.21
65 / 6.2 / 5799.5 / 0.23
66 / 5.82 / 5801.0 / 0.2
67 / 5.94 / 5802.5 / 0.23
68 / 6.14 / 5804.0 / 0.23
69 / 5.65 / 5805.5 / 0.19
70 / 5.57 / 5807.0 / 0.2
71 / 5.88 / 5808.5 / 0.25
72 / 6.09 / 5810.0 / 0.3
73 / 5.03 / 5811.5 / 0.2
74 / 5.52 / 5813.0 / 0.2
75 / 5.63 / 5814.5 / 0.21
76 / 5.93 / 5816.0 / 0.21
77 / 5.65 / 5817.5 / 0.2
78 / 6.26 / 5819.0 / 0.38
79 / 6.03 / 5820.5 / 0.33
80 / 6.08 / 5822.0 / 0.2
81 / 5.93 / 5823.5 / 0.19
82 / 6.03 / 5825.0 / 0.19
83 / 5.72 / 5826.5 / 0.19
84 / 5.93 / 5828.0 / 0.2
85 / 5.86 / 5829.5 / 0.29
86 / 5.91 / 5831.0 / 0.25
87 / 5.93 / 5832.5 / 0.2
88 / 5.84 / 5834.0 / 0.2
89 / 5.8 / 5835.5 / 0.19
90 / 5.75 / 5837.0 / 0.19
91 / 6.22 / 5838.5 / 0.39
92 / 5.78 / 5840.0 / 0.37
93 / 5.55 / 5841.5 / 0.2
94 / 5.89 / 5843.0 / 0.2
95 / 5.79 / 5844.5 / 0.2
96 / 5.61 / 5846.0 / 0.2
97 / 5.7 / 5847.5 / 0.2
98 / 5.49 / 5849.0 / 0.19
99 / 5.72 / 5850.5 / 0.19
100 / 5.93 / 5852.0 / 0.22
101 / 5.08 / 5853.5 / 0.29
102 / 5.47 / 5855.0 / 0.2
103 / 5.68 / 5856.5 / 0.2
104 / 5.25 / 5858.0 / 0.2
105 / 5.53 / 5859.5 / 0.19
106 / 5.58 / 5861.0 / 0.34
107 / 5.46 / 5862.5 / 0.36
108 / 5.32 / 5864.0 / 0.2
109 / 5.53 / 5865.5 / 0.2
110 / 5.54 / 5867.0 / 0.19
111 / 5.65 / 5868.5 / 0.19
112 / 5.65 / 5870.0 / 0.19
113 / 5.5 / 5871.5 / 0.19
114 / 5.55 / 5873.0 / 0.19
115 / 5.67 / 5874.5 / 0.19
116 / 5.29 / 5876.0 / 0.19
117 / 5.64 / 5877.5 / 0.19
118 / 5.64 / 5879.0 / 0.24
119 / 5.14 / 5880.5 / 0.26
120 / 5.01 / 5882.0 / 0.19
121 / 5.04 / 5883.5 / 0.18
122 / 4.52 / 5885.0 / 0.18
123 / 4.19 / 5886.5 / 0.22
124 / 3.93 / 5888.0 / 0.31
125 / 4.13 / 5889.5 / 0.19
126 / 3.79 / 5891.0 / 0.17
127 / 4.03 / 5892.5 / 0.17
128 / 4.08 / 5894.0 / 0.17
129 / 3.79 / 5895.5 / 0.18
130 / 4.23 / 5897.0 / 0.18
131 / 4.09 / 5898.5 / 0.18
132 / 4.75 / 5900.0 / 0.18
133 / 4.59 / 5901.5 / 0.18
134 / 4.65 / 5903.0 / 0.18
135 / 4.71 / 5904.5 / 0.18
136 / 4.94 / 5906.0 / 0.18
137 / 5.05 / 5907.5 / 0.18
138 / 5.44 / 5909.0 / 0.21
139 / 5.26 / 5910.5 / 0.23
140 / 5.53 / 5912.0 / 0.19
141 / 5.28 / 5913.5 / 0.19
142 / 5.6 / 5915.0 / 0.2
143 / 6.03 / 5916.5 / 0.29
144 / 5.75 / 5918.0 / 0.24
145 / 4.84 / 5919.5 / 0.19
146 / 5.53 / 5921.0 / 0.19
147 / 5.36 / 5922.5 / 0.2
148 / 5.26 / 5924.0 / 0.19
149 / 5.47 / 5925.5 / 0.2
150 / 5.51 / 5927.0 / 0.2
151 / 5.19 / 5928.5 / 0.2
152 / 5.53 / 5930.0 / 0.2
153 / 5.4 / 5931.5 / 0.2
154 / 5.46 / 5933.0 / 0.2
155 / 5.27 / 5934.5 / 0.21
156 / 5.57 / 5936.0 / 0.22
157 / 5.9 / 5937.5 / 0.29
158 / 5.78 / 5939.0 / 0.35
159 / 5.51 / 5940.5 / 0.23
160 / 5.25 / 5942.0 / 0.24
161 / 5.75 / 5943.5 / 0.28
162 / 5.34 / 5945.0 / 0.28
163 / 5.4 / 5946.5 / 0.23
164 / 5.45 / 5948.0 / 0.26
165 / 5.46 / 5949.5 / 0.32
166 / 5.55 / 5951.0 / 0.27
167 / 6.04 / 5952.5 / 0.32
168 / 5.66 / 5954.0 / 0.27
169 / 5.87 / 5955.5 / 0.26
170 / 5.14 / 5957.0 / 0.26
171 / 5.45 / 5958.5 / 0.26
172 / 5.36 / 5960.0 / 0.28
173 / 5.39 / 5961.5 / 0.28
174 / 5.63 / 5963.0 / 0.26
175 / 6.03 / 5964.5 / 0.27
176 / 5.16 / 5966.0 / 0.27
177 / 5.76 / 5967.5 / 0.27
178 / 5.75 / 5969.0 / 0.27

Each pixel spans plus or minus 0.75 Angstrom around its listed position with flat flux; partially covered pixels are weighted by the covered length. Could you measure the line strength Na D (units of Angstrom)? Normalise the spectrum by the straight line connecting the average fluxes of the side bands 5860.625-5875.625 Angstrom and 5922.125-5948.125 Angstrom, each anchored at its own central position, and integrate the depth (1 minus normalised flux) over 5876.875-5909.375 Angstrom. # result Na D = 5.4 Angstrom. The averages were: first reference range 5.54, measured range 4.59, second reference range 5.47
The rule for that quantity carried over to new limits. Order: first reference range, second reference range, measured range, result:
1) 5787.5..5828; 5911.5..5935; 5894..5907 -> 2.47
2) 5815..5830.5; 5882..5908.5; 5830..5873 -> -2.61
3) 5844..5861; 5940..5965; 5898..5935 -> 2.15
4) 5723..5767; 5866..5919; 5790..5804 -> -0.78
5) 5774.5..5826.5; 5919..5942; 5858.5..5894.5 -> 3.10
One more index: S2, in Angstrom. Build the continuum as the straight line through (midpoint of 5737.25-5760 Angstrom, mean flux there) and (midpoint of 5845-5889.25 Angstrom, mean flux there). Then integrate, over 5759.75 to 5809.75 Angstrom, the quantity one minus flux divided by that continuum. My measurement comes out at -1.05 Angstrom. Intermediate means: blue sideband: 5.64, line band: 5.67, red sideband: 5.34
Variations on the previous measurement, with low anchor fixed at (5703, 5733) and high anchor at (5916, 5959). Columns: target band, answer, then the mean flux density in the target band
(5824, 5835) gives -0.73 Angstrom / 5.89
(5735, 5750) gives -0.53 Angstrom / 5.73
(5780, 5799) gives 0.05 Angstrom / 5.51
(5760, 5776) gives -0.71 Angstrom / 5.77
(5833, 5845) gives -0.68 Angstrom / 5.83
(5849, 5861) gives -0.02 Angstrom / 5.52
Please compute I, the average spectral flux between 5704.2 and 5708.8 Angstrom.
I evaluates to 5.49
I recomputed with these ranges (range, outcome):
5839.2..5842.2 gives 5.68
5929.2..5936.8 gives 5.45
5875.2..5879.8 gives 5.52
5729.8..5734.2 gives 5.71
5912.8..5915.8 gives 5.45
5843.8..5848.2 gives 5.7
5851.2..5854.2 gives 5.52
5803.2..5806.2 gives 5.9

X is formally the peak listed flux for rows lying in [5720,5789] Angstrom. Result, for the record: 6.08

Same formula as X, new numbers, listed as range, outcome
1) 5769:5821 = 6.26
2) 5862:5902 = 5.67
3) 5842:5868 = 5.93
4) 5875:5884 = 5.64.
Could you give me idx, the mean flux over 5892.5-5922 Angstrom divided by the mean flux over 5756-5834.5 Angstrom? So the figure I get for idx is 0.9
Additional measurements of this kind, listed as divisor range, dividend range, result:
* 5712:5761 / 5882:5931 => 0.87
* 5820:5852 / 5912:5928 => 0.94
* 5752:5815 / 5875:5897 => 0.81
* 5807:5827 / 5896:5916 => 0.85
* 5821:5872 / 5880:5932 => 0.86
